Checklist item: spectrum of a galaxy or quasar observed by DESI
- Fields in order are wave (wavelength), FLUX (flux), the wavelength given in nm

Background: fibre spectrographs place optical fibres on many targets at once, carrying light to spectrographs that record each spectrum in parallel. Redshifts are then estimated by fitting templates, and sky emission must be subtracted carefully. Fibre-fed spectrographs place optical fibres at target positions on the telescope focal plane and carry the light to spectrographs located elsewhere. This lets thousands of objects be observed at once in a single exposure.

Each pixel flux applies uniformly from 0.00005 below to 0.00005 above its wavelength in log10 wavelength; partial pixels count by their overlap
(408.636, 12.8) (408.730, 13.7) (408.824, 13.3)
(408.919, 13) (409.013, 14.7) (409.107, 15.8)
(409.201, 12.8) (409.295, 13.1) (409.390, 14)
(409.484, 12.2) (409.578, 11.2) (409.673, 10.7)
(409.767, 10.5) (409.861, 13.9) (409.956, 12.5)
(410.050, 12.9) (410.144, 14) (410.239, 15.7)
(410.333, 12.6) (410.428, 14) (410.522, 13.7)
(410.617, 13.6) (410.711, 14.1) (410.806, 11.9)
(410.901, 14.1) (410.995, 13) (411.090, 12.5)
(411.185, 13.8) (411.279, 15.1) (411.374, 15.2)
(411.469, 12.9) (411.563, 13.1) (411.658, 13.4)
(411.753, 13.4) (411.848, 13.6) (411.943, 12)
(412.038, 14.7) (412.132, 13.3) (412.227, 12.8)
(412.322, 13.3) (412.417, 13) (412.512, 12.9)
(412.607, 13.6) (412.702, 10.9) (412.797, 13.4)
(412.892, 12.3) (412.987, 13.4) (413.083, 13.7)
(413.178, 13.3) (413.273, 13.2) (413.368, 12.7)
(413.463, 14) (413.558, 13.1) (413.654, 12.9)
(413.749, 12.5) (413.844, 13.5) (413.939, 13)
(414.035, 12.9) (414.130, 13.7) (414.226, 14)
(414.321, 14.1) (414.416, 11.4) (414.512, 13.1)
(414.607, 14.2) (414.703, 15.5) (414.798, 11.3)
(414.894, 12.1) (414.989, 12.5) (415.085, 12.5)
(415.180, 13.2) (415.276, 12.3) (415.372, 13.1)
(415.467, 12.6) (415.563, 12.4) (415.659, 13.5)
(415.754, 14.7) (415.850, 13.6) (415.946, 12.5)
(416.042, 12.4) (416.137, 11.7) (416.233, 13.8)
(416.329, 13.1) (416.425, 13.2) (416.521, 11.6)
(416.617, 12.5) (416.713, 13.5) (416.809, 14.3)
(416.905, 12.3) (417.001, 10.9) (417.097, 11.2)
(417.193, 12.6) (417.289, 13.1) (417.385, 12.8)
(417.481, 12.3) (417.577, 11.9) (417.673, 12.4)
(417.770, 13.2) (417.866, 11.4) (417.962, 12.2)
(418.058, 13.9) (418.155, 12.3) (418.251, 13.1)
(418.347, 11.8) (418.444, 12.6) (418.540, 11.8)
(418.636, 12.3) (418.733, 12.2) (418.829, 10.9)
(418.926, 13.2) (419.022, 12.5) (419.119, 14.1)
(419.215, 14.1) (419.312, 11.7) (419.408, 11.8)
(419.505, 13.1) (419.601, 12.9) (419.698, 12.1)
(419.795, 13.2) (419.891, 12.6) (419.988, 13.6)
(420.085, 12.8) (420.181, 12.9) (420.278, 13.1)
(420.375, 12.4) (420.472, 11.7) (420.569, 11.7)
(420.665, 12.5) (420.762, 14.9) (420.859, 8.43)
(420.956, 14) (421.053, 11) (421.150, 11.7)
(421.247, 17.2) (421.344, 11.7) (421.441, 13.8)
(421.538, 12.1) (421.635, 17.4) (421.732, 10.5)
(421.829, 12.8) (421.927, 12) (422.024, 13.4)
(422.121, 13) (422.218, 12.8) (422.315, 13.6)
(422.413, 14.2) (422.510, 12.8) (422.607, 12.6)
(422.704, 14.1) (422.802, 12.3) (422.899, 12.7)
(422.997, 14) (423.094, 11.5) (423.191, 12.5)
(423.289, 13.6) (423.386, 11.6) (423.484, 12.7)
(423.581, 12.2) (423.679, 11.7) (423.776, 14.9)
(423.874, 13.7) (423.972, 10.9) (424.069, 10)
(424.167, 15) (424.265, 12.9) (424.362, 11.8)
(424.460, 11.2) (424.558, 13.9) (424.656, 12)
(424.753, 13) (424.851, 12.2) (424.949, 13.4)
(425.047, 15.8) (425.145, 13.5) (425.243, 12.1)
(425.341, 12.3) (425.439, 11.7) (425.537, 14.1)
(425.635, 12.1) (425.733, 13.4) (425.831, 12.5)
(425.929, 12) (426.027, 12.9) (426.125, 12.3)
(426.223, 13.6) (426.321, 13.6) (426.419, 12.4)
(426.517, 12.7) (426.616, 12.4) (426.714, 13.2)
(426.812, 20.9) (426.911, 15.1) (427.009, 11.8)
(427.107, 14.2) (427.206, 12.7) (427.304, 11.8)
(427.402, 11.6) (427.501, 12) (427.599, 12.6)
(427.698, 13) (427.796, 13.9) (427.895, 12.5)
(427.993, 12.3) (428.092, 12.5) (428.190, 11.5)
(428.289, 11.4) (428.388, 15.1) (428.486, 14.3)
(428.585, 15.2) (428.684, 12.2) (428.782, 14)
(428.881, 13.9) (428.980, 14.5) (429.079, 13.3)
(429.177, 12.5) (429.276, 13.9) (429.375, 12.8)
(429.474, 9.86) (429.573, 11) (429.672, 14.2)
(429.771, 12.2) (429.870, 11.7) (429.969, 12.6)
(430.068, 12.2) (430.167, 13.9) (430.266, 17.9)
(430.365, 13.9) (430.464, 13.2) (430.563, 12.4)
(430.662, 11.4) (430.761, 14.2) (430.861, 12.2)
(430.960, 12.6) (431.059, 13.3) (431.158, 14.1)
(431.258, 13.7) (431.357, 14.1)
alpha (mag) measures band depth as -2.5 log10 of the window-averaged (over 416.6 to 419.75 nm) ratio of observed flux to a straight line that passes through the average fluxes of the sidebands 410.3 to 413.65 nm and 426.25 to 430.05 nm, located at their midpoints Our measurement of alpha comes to 0.06 mag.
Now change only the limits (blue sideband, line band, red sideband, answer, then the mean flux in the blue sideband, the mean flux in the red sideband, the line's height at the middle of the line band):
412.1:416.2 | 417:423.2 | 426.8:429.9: 0.03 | 13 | 13.1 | 13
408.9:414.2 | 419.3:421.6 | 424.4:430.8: 0.04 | 13.2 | 13.1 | 13.2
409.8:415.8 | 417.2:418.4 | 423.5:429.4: 0.05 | 13.3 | 13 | 13.2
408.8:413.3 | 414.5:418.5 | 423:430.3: 0.03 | 13.3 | 13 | 13.2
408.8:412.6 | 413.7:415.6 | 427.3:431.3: 0.02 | 13.3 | 13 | 13.2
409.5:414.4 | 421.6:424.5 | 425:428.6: 0.03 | 13.2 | 13.1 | 13.2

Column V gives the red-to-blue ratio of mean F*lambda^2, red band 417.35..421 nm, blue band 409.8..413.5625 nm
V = 1.0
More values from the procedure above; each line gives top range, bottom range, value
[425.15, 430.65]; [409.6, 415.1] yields 1.07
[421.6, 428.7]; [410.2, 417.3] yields 1.04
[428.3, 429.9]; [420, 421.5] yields 1.08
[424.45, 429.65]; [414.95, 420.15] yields 1.08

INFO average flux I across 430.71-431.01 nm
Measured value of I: 13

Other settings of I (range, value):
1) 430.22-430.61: 14.3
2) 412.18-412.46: 13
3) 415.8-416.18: 12.6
